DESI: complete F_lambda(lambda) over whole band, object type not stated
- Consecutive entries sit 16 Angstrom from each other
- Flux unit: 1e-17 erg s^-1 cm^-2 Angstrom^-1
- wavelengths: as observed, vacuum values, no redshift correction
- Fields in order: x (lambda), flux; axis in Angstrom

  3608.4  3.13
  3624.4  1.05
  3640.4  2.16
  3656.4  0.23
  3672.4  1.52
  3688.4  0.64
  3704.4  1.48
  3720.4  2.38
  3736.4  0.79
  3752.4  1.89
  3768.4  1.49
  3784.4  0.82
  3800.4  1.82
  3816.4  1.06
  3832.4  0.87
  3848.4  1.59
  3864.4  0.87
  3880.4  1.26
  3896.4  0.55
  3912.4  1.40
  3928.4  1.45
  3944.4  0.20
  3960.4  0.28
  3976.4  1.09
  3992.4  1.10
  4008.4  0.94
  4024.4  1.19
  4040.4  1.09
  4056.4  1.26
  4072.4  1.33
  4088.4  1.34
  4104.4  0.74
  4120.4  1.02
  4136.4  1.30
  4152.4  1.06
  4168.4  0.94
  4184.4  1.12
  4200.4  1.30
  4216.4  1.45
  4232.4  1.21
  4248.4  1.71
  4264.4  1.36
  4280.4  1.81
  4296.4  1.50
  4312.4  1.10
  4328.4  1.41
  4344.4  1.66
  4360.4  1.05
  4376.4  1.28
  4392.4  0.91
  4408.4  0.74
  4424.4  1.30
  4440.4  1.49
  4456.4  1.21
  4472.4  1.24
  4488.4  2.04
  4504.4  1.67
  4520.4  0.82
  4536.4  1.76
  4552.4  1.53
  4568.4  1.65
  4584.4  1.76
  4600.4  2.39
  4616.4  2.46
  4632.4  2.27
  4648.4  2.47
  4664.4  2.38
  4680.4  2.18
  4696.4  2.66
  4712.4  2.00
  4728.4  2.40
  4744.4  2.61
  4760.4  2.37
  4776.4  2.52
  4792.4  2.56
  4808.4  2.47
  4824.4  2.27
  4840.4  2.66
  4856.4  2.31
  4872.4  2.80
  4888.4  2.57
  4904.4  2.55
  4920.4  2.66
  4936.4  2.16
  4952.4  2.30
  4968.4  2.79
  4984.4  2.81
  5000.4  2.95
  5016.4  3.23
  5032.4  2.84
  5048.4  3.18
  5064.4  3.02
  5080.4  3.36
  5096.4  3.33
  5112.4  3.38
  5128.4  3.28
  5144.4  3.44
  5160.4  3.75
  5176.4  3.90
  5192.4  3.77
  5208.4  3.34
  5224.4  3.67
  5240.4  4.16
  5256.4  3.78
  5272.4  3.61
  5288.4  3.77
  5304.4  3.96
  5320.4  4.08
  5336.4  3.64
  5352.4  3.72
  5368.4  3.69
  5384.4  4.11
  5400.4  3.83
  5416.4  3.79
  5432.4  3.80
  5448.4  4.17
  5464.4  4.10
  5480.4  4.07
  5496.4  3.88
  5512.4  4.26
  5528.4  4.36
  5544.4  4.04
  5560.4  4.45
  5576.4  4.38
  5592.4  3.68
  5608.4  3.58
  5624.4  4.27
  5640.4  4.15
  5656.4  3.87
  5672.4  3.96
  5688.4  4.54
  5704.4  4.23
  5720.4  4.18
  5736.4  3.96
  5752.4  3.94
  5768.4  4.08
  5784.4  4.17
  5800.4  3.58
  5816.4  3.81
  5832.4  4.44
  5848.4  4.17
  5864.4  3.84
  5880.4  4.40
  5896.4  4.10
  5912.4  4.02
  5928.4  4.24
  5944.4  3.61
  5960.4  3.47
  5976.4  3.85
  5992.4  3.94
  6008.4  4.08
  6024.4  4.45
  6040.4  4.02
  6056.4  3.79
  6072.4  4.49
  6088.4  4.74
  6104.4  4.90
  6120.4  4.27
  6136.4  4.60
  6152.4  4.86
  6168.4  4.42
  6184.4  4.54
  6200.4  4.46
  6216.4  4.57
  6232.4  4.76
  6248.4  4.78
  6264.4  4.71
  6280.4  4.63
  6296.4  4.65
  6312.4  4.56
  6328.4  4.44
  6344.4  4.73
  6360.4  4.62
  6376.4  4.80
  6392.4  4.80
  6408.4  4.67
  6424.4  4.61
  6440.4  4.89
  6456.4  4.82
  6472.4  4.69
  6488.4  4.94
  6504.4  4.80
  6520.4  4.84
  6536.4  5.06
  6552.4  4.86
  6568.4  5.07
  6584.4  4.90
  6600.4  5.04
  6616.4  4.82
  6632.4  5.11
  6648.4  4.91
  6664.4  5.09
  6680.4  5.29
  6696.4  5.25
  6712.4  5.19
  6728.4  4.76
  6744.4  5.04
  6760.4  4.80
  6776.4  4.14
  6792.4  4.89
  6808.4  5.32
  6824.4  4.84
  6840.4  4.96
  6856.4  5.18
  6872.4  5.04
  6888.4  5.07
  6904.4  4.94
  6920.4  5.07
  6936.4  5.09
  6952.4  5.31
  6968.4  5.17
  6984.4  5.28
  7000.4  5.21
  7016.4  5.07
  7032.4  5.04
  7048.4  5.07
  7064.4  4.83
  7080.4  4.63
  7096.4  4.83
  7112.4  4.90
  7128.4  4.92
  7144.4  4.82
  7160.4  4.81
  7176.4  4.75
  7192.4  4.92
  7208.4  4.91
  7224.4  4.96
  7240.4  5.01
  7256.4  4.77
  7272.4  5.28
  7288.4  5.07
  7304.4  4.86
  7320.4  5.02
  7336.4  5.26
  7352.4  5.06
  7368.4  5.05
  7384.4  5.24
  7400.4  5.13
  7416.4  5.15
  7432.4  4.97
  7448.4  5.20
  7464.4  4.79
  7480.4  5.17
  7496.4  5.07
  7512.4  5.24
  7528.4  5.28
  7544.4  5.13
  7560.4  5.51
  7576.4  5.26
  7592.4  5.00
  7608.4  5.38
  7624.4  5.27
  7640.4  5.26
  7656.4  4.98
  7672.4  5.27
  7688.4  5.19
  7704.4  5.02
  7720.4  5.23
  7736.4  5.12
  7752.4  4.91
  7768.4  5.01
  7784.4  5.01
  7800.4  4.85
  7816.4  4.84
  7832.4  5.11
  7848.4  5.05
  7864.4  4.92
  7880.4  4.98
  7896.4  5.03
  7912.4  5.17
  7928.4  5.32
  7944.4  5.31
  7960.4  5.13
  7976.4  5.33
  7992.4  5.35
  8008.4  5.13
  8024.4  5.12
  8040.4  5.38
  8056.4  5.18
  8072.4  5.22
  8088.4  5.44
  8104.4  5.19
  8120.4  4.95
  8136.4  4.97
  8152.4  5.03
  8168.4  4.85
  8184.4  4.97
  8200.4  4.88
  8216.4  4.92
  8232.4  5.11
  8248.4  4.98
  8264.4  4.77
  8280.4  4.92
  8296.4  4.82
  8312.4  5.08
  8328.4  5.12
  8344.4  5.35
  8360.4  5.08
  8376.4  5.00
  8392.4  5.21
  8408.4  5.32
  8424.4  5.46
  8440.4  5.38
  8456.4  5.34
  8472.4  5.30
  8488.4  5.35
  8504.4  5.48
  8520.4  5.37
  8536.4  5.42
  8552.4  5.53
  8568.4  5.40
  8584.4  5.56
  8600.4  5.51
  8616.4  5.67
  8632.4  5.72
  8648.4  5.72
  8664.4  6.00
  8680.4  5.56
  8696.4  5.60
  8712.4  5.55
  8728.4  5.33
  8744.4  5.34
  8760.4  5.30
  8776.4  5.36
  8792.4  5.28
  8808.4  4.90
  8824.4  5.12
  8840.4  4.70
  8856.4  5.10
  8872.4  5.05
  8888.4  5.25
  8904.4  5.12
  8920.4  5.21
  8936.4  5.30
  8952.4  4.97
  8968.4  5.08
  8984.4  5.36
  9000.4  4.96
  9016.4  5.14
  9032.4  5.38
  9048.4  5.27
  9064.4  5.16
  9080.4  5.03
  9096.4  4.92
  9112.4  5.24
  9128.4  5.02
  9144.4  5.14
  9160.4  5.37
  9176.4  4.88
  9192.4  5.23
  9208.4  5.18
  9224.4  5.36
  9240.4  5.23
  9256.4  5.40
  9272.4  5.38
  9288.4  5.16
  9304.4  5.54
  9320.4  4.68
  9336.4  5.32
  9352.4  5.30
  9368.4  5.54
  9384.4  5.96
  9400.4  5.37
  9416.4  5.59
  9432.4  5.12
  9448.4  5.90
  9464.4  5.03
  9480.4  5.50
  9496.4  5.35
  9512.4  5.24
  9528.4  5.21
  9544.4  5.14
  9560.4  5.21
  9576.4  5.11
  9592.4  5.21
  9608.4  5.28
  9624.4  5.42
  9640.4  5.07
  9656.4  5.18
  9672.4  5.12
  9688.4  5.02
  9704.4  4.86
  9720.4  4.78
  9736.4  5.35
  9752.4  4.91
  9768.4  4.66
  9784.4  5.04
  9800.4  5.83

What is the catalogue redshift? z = 0.149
